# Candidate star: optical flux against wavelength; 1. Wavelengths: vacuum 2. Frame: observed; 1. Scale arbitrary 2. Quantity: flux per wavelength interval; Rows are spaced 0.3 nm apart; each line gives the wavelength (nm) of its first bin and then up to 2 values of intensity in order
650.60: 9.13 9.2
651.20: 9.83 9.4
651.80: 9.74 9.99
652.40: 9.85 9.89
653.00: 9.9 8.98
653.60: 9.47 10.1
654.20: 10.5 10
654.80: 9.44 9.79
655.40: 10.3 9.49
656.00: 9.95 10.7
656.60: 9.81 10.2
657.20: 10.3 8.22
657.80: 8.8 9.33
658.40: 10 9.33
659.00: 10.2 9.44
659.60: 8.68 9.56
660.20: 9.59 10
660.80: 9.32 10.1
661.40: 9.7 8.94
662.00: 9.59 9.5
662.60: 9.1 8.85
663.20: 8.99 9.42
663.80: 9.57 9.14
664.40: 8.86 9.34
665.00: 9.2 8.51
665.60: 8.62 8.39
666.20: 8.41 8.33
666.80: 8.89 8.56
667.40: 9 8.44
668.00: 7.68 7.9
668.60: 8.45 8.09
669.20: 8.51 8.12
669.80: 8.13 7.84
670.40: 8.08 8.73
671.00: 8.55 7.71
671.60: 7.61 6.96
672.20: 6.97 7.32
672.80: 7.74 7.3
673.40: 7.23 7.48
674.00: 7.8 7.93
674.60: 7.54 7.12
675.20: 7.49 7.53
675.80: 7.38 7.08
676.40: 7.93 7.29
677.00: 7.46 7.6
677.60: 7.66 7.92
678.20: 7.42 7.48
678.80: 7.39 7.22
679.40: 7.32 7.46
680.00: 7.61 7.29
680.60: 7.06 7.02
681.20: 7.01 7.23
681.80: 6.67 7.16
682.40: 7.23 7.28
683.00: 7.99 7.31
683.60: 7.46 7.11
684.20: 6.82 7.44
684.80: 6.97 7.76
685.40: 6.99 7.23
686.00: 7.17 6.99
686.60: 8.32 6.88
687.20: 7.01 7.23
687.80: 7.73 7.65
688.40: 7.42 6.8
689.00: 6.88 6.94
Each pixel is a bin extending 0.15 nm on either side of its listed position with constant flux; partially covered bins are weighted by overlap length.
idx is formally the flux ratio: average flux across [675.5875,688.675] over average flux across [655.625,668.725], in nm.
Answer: 0.80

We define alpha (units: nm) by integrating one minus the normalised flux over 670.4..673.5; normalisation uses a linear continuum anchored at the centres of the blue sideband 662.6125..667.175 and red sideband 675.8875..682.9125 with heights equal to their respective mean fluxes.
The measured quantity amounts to 0.19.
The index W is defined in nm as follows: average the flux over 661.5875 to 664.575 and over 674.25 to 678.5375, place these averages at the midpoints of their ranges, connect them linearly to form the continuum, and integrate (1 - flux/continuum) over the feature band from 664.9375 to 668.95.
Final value 0.118 nm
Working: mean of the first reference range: 9.2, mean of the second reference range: 7.51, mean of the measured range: 8.46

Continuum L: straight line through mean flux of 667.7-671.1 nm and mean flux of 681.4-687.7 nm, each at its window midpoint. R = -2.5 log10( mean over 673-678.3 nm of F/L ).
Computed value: 0.04 mag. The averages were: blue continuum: 8.19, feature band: 7.51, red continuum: 7.25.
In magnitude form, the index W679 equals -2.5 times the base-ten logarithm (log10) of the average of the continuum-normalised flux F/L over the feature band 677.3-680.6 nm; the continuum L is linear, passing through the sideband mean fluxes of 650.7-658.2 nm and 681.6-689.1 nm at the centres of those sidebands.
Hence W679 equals 0.04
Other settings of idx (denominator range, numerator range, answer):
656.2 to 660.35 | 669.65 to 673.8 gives 0.80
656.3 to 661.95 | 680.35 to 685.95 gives 0.75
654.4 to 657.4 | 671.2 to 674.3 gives 0.75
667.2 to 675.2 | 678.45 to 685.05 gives 0.92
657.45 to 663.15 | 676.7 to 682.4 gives 0.78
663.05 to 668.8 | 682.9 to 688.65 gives 0.84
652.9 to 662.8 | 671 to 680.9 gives 0.77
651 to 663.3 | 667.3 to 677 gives 0.81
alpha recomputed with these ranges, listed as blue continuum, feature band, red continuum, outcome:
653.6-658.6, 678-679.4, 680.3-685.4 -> 0.041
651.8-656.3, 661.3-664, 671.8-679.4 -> -0.118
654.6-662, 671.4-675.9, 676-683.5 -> 0.324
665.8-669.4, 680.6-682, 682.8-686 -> 0.094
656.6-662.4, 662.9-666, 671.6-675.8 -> -0.075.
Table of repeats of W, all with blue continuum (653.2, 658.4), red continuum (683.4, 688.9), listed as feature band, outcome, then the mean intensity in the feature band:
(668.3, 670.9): 0.12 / 8.23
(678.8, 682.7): 0.26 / 7.2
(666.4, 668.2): 0.07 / 8.47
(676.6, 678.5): 0.10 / 7.56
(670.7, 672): 0.10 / 7.85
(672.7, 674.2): 0.14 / 7.52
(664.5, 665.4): 0.00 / 9.04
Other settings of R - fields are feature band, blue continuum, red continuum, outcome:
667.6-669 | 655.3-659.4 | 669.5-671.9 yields 0.03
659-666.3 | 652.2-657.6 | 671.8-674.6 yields -0.05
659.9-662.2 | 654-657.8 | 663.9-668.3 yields -0.04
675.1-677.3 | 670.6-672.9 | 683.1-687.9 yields 0.01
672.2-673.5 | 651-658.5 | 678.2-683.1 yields 0.09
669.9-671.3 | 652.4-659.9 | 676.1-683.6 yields 0.01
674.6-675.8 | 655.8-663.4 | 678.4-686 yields 0.08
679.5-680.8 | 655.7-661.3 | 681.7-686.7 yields 0.05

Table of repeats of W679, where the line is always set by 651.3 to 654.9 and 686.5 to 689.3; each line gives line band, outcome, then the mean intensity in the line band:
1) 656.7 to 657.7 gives -0.007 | 9.55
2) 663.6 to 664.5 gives -0.027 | 9.22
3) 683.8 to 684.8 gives 0.066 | 7.1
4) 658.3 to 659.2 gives -0.050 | 9.81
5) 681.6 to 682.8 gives 0.090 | 7.08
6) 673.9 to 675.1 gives 0.091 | 7.58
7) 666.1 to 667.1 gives 0.032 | 8.55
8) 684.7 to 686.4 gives 0.038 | 7.2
